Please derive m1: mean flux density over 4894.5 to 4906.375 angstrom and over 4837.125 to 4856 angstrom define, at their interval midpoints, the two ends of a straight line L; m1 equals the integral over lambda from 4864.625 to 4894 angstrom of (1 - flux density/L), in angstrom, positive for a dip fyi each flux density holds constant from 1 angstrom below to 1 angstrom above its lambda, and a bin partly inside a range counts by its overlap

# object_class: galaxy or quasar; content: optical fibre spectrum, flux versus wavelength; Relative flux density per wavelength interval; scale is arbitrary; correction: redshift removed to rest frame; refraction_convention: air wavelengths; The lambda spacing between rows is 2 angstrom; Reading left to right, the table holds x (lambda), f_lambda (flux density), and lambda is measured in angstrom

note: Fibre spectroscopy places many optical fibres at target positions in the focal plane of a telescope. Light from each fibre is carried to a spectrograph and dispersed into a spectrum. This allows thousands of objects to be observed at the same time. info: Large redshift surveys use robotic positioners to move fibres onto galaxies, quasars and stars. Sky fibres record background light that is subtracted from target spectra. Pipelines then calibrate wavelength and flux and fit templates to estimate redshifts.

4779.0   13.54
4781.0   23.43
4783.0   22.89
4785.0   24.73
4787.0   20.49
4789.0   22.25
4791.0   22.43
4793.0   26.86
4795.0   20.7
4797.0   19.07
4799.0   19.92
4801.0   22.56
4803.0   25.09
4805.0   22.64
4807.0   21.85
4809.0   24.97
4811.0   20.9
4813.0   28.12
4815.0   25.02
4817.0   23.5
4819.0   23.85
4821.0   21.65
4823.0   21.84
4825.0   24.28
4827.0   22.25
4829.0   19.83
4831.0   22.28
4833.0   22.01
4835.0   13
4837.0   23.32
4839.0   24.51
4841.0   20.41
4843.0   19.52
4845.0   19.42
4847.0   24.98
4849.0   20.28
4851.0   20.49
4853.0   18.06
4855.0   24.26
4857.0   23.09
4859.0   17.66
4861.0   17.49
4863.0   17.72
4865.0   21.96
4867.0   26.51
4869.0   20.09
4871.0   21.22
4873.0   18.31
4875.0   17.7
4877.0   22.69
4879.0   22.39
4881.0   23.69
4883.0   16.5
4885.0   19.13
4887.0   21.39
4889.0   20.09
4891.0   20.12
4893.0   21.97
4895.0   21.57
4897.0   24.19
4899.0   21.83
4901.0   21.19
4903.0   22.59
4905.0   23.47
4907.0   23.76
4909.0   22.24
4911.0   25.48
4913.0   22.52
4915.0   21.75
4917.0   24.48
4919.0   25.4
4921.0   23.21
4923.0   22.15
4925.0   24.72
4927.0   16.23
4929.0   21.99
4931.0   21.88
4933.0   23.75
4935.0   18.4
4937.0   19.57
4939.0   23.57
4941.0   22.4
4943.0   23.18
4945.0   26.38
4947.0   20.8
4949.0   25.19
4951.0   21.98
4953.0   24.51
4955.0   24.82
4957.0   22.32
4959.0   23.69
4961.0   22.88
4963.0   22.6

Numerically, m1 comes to 1.6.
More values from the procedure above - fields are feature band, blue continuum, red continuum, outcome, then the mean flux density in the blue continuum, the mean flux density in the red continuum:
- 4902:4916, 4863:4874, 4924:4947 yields -0.93 angstrom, 21.3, 22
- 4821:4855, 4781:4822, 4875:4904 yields 1.72 angstrom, 23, 21.3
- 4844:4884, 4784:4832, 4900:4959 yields 3.61 angstrom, 22.8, 22.8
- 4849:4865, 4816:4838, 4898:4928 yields 1.47 angstrom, 21.6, 22.7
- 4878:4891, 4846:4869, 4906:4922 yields 1.04 angstrom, 21.1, 23.6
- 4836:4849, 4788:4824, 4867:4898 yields 0.06 angstrom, 23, 20.9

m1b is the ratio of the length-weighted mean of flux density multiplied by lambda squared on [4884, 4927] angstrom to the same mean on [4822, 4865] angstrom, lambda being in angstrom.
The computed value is 1.1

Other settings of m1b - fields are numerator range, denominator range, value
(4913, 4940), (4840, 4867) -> 1.10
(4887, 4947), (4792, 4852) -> 1.05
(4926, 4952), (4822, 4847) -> 1.08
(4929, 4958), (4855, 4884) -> 1.14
